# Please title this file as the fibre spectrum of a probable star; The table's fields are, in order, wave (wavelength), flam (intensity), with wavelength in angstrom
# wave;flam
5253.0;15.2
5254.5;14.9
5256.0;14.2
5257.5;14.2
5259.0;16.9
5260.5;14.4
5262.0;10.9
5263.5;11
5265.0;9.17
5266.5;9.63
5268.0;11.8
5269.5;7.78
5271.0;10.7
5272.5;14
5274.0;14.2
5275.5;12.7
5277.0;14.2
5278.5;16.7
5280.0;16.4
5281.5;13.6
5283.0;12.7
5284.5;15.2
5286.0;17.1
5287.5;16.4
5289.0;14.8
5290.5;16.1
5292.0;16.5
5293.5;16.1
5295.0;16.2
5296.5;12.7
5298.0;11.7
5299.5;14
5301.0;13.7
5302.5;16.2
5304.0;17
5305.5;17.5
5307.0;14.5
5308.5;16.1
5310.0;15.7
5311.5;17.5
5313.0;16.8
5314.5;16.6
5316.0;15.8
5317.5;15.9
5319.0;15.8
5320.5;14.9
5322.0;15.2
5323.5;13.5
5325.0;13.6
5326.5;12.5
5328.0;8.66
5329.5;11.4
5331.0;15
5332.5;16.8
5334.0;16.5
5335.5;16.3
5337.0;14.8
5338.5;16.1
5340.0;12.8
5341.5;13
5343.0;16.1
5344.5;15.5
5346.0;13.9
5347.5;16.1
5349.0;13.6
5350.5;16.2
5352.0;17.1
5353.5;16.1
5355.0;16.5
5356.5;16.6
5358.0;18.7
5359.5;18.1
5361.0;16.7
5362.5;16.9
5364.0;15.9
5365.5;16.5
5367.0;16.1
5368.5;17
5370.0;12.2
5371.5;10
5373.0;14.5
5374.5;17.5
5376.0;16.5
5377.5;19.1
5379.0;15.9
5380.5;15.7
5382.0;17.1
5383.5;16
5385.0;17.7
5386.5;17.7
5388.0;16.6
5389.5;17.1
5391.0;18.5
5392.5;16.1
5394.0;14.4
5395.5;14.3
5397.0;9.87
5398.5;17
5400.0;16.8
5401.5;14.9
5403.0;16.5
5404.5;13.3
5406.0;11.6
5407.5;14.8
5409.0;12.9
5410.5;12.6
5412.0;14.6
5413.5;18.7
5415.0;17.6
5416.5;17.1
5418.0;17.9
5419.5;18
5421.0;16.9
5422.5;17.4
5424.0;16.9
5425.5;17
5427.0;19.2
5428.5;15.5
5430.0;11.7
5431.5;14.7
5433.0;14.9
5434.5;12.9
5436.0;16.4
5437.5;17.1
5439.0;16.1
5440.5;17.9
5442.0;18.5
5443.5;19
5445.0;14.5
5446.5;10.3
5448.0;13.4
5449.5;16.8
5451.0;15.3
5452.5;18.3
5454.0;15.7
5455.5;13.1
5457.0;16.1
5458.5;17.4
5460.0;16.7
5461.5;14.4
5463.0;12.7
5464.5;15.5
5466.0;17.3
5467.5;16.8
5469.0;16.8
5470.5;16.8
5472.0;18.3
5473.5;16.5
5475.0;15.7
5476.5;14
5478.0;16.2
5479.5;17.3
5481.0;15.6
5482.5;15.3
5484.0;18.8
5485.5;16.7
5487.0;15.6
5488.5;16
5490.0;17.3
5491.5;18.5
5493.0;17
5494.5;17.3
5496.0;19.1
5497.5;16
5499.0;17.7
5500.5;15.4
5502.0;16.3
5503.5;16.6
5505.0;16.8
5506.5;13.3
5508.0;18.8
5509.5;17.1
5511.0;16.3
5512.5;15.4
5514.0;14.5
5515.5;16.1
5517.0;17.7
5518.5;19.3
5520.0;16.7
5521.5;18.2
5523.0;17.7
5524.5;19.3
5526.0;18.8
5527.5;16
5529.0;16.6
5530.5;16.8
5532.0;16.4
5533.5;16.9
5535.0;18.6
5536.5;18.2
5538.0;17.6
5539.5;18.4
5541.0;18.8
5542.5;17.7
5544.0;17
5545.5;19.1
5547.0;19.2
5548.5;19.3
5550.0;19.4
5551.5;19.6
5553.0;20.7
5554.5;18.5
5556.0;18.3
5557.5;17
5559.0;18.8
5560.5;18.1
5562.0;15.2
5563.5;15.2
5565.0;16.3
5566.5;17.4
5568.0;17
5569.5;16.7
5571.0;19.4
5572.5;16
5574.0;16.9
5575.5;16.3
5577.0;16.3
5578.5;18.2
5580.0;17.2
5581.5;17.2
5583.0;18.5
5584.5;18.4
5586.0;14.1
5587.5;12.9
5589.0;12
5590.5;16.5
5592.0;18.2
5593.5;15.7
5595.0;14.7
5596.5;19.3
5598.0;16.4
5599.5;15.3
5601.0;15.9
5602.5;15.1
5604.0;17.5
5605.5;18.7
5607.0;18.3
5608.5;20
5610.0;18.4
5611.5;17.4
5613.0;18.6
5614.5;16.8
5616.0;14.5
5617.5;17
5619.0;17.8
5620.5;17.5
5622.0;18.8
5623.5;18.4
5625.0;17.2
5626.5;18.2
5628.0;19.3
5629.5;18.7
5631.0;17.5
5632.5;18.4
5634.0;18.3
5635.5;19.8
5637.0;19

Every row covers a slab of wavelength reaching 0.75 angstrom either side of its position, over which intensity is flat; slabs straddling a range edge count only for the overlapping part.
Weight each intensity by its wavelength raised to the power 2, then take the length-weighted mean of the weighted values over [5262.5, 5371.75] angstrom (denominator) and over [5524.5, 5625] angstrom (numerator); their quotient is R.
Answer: 1.3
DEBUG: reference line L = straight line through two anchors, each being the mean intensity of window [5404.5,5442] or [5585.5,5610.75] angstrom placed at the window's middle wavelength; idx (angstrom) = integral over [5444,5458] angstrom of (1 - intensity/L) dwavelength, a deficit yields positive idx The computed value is 0.87 angstrom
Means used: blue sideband 15.9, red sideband 16.4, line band 15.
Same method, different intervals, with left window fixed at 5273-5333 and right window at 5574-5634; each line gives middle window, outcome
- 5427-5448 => 0.7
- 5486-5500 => -0.7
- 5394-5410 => 1.5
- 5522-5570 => -3.3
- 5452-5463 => 0.3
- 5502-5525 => -0.6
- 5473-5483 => 0.3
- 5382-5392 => -1.1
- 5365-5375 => 0.5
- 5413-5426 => -1.4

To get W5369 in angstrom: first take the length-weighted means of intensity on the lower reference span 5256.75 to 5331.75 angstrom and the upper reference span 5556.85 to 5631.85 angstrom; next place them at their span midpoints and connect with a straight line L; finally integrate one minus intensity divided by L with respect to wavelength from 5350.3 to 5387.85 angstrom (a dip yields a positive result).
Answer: -3.5 angstrom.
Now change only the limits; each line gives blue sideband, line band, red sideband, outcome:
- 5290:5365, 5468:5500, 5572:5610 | -1.3 angstrom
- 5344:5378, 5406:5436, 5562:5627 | 0.8 angstrom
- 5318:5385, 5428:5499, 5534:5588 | 2.2 angstrom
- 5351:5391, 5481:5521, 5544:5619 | 0.4 angstrom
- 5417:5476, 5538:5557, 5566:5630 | -2.3 angstrom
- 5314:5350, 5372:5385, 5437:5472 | -1.2 angstrom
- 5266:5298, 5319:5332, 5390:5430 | 1.1 angstrom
